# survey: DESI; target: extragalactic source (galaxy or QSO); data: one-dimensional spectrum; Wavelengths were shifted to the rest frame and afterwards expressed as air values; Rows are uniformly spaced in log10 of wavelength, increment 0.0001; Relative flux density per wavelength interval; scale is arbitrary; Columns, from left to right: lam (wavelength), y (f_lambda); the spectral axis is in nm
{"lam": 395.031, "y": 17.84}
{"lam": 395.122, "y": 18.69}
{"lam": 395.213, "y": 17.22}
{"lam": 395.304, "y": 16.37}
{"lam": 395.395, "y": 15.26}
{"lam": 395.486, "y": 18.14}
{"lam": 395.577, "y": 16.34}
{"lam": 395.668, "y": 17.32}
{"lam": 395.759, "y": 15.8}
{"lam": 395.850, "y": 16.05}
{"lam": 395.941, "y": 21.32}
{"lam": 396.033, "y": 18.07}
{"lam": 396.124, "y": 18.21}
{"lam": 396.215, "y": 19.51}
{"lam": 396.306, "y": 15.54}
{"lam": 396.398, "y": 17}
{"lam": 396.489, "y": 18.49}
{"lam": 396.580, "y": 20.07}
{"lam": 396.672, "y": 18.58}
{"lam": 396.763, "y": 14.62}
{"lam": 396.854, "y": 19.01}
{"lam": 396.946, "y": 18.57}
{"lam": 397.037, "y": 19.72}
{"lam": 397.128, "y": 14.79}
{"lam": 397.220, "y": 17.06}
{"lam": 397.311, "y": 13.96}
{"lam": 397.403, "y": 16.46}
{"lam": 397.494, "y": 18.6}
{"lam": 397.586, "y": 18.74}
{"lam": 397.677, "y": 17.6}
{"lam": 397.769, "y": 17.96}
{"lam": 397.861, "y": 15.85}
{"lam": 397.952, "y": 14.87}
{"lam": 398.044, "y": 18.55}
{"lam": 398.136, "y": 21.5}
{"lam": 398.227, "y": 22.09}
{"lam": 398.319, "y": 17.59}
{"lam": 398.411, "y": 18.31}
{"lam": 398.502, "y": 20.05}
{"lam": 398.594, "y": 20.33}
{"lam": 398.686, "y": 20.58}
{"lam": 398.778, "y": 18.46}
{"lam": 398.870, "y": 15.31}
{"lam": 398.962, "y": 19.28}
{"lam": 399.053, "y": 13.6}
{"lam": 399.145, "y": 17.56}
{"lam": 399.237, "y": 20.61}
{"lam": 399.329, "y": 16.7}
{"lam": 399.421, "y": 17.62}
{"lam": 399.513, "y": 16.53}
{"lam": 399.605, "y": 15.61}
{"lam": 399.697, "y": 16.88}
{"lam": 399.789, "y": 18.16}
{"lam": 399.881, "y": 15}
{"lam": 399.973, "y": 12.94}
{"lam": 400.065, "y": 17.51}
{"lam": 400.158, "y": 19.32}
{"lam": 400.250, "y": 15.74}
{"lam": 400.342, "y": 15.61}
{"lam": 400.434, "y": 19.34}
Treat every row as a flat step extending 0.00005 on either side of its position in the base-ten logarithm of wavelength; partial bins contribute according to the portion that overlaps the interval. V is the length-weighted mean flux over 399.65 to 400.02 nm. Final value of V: 15.8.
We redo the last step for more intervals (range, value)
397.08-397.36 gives 15.3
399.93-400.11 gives 15.3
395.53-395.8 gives 16.5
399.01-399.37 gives 17.1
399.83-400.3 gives 16.1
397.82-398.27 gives 18.6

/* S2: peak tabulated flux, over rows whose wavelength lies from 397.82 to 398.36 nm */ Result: 22.09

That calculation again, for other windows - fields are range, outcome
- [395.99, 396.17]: 18.21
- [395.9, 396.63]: 21.32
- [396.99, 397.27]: 19.72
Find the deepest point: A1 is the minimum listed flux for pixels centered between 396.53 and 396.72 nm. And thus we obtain 18.58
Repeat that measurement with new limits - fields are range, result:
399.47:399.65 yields 15.61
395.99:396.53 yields 15.54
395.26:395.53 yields 15.26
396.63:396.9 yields 14.62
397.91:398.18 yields 14.87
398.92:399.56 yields 13.6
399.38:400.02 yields 12.94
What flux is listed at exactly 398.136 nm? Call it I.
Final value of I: 21.5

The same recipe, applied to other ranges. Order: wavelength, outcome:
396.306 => 15.54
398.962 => 19.28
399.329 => 16.7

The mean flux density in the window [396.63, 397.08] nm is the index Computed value 18.1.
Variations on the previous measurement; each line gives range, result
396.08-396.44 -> 17.6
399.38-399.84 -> 16.9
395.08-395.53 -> 17.1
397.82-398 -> 15.4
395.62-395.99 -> 17.6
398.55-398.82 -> 19.8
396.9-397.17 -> 17.8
